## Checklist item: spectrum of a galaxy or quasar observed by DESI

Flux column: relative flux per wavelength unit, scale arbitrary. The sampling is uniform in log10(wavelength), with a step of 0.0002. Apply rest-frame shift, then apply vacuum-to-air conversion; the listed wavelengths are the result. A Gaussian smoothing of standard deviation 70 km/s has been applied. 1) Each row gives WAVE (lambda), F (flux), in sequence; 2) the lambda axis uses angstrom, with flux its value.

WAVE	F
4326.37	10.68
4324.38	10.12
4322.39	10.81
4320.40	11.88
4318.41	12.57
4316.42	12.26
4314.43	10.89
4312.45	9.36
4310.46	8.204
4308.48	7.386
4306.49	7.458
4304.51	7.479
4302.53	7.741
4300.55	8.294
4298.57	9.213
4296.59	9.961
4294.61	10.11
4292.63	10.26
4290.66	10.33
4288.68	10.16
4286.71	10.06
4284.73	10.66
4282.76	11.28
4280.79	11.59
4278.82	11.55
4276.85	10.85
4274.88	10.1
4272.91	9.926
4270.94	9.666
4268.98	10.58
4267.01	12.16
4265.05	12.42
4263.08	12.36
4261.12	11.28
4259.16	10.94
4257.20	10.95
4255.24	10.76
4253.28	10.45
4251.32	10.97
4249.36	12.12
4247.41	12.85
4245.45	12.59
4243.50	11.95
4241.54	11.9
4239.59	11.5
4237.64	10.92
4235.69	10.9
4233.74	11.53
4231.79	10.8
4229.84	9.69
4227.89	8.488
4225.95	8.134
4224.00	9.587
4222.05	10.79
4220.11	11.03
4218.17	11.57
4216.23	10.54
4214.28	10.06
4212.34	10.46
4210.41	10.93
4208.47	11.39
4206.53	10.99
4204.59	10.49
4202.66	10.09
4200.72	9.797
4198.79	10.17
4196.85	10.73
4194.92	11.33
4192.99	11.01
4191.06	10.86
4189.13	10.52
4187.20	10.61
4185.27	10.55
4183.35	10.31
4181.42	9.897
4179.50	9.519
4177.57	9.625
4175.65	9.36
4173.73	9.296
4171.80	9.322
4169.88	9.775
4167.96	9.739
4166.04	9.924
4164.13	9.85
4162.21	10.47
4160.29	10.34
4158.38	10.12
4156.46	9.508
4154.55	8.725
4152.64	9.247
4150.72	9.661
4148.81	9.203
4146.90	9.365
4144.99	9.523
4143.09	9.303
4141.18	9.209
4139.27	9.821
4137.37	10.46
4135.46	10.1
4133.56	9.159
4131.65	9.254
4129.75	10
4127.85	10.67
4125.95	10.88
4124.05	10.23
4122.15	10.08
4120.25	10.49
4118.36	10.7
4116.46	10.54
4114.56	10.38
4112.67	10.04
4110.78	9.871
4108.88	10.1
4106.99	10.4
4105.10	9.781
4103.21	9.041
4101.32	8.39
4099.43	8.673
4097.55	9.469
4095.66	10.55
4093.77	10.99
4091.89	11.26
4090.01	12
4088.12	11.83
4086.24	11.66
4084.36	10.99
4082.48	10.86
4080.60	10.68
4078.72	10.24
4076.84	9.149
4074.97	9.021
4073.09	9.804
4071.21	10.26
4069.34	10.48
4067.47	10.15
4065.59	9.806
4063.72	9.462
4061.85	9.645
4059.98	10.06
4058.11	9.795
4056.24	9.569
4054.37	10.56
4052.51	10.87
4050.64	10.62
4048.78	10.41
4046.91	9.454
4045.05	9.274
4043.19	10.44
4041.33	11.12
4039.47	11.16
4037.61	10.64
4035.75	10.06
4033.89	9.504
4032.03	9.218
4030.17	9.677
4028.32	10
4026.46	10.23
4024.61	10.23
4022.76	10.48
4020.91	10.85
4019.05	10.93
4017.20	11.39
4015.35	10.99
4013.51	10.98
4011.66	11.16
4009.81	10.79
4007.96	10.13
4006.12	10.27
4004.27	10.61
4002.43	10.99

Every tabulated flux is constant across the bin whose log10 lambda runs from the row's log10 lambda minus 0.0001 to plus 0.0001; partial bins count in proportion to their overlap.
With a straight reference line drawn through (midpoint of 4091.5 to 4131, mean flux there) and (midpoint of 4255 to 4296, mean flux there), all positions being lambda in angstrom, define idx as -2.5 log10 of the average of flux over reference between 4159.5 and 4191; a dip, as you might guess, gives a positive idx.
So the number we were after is 0.045 mag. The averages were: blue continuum 10.1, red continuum 10.8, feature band 9.97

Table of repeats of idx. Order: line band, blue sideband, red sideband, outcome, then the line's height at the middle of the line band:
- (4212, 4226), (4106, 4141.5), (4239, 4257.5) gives 0.09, 11.3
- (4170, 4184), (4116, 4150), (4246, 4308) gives 0.05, 10.1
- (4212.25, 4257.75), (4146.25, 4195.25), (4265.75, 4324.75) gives -0.09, 10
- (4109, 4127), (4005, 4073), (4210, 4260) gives 0.02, 10.5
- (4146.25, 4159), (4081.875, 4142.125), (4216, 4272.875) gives 0.12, 10.5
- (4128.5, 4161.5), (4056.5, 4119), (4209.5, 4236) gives 0.07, 10.2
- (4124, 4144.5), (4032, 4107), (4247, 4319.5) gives 0.04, 10.2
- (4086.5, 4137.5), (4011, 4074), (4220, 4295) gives 0.03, 10.5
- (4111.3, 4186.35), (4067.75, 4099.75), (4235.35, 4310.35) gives 0.07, 10.5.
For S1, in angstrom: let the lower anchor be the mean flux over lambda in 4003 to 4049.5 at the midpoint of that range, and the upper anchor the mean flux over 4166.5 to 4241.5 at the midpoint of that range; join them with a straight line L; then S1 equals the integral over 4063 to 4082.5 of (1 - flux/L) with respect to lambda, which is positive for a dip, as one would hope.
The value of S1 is 0.8 angstrom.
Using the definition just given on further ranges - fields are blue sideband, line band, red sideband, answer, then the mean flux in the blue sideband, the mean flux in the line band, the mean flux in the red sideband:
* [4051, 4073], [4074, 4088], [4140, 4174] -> -0.69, 10.1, 10.5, 9.59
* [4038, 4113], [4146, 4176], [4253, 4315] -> 1.61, 10.2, 9.62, 10.1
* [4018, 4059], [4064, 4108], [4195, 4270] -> 0.75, 10.2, 10.2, 10.9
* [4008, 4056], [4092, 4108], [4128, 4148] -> 0.30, 10.4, 9.75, 9.66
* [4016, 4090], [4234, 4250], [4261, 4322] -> -2.44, 10.3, 11.8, 10.2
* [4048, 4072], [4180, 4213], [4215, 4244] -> -0.25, 10.1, 10.6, 10.6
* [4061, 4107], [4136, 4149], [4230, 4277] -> 1.18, 10.2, 9.59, 11.2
